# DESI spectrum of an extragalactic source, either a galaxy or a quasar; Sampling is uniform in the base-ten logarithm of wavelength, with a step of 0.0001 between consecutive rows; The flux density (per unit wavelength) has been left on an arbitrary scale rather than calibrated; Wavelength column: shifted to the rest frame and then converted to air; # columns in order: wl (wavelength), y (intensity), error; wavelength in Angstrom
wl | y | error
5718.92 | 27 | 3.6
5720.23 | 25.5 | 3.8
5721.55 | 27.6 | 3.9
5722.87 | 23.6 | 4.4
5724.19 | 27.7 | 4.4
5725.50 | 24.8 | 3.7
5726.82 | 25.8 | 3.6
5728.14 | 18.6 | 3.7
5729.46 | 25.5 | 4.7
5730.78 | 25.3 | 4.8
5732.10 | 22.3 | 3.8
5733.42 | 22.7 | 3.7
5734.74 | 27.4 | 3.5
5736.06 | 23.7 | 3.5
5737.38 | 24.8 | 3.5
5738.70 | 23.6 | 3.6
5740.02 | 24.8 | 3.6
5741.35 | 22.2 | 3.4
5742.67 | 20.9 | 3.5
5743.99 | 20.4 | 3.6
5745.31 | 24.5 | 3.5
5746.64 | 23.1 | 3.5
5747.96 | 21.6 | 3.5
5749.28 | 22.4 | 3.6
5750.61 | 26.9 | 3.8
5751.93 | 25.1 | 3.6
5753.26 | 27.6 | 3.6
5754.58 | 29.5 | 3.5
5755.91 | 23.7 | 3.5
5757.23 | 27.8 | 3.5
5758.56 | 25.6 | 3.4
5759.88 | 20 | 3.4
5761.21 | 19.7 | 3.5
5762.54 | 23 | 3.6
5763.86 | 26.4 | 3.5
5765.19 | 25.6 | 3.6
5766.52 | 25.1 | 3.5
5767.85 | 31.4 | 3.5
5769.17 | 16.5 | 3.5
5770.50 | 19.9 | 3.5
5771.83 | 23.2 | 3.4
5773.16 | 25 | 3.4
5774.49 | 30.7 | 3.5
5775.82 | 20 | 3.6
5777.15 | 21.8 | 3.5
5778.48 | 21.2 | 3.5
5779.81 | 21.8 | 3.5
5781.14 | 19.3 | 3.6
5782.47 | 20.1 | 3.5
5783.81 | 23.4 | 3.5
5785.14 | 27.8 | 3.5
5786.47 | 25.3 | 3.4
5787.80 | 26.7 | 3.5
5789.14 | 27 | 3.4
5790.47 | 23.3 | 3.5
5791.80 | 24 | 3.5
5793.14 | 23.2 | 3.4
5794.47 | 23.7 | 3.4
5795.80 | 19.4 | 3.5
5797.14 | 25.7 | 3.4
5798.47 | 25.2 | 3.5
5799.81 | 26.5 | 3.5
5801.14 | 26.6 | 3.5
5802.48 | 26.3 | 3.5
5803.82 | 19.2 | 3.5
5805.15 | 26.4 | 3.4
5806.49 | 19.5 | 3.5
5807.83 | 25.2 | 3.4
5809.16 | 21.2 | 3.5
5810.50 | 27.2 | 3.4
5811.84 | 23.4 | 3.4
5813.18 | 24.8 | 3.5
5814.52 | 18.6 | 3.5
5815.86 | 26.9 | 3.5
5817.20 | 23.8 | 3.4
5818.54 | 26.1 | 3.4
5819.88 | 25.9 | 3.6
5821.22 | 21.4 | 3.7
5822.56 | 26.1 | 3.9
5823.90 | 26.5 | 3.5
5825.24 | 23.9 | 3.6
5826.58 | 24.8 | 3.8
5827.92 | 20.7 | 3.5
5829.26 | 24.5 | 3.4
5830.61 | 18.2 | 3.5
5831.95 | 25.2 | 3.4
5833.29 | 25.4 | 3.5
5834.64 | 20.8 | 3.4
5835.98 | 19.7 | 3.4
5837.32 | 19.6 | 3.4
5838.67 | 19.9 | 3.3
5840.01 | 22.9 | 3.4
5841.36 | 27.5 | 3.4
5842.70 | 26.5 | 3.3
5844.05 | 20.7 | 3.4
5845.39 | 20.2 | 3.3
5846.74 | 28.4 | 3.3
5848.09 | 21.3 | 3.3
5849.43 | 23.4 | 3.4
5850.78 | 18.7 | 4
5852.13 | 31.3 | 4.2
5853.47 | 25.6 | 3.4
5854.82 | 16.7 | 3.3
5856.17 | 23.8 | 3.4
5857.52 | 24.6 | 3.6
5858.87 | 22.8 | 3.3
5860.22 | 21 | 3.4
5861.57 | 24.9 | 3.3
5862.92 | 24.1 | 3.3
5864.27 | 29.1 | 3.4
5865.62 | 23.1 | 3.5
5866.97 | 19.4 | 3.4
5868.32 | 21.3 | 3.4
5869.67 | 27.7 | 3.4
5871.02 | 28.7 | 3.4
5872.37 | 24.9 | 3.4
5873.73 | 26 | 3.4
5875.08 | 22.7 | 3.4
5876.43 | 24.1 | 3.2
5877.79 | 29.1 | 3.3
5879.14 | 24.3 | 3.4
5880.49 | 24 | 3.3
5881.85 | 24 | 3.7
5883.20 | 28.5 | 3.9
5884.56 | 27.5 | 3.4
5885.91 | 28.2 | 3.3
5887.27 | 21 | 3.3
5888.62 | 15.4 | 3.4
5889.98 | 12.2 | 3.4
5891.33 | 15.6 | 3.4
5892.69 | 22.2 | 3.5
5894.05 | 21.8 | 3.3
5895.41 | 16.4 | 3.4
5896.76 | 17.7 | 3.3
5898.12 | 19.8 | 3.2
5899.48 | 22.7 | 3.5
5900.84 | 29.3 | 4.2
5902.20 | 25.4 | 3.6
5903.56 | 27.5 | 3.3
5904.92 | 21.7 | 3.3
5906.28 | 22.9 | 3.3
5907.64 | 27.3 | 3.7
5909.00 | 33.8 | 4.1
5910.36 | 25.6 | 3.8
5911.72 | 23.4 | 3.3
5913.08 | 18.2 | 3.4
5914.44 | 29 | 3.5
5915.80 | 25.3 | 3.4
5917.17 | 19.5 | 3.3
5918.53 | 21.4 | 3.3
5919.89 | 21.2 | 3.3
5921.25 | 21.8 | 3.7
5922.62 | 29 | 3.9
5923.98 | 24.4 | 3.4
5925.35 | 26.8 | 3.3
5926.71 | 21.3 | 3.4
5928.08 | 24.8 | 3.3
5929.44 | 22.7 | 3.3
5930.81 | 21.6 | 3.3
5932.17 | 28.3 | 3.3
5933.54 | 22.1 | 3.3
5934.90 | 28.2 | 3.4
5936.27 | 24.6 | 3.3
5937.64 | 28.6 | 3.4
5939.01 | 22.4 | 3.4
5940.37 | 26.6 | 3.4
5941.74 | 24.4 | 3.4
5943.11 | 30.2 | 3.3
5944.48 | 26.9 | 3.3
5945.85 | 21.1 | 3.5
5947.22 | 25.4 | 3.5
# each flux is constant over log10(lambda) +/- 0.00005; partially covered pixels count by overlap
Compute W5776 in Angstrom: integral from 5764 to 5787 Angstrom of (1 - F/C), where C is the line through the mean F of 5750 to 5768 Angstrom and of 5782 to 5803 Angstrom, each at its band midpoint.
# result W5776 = 1.42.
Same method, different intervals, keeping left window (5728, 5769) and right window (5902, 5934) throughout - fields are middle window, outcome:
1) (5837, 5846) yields 0.6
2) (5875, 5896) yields 1.7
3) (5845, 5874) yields 0.4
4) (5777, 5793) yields 0.5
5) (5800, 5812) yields 0.1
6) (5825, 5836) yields 0.7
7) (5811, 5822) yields 0.2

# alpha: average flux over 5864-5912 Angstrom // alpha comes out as 23.7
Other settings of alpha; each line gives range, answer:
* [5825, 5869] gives 23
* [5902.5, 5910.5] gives 26.5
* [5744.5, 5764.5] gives 24.4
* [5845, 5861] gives 23.2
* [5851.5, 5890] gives 24.2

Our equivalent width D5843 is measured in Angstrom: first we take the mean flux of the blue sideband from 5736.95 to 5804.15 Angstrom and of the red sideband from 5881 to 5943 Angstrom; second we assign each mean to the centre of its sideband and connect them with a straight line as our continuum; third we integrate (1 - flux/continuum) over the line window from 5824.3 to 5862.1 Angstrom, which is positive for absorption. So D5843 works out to 1.3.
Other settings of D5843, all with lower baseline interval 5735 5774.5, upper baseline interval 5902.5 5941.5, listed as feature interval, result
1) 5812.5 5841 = 1.35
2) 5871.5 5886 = -0.71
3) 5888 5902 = 2.86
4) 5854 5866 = 0.52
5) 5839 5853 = 0.22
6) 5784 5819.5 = -0.15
